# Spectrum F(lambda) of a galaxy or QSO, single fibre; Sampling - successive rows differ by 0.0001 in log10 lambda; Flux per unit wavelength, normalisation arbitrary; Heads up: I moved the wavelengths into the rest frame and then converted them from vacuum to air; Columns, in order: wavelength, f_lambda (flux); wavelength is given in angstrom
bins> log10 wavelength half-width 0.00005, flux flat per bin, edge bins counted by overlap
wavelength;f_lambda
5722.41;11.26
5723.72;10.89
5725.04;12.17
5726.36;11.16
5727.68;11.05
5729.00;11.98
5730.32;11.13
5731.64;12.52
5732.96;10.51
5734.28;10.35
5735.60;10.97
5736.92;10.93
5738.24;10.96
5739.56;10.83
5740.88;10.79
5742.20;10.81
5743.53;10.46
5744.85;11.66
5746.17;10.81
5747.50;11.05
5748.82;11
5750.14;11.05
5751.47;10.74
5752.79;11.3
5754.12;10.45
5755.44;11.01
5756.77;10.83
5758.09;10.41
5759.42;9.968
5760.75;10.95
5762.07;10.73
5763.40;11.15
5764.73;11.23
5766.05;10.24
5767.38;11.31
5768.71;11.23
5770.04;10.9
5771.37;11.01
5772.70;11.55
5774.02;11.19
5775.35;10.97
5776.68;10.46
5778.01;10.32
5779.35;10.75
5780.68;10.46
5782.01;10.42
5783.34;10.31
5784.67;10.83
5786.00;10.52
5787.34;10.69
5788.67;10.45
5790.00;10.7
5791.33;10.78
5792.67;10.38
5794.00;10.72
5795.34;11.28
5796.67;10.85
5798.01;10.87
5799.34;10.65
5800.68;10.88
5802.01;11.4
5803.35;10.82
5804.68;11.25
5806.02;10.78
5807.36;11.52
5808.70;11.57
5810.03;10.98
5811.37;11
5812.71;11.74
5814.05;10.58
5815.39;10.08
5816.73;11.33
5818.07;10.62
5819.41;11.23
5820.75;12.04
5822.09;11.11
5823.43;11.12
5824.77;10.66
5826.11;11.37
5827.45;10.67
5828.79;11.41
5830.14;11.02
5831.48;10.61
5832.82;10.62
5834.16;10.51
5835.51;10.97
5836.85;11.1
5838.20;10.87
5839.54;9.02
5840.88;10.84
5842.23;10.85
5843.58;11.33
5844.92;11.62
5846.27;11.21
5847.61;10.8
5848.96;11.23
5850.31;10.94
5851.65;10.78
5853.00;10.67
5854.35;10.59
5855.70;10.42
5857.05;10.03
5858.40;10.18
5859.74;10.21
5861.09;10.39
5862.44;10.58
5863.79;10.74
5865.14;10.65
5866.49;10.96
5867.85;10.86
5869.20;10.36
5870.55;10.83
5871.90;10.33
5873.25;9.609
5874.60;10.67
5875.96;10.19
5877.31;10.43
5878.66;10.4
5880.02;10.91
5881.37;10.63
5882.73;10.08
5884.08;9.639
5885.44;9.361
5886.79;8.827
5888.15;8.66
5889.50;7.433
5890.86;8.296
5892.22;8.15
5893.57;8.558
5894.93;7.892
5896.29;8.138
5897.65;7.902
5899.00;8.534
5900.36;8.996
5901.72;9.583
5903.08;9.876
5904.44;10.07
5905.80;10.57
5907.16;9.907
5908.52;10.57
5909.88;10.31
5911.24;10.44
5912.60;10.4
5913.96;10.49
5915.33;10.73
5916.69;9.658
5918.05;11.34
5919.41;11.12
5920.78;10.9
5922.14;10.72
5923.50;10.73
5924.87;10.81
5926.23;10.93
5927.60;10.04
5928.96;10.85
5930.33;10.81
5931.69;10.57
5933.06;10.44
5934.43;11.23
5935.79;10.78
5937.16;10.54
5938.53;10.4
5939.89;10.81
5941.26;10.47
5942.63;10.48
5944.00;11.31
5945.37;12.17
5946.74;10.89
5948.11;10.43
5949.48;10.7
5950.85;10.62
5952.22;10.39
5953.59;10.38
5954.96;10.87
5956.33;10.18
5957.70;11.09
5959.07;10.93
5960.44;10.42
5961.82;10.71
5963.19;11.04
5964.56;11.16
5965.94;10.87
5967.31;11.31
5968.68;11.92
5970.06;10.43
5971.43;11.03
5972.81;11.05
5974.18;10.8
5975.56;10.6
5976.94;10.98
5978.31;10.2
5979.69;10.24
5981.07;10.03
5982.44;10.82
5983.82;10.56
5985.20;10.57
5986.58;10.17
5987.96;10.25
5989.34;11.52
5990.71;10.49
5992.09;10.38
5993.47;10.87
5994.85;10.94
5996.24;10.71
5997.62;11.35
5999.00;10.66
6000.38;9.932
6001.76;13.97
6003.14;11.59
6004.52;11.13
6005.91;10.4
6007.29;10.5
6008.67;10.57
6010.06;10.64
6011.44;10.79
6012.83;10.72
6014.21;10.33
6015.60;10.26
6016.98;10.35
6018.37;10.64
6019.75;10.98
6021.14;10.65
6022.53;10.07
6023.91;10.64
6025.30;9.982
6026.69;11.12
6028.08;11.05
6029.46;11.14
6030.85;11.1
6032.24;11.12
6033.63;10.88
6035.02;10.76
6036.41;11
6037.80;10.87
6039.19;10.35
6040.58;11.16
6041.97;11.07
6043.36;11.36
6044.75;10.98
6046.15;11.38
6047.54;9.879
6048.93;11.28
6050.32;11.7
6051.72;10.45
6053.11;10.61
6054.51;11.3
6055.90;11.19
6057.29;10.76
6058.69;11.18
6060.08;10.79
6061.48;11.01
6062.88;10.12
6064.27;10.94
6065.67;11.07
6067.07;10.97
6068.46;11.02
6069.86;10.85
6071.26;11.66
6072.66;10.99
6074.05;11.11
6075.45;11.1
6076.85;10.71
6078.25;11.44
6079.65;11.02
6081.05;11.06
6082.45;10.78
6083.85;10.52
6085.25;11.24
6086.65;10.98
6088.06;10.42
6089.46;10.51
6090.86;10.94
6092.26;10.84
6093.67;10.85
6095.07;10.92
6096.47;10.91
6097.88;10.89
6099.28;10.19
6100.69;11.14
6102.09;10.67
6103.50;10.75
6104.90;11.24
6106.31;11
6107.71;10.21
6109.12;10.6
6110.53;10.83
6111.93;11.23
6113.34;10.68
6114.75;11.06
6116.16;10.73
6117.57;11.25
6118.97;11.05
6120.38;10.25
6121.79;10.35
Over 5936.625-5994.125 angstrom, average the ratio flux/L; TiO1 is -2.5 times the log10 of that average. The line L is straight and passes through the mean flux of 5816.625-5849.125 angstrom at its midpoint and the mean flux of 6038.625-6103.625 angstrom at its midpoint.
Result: 0.02 mag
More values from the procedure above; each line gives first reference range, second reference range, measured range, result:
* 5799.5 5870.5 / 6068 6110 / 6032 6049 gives -0.003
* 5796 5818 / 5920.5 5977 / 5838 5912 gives 0.092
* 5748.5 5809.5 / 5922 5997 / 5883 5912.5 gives 0.175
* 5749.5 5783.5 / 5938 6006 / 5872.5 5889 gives 0.094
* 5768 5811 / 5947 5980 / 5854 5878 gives 0.038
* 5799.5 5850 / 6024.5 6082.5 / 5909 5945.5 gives 0.028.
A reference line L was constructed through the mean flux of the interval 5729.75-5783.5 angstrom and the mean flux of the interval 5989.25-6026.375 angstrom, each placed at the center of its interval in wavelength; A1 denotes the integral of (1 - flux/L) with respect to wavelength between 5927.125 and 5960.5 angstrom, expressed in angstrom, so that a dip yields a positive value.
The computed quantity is 0.2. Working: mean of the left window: 10.9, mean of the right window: 10.8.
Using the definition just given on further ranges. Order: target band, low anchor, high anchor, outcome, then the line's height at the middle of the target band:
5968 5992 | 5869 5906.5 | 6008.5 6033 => -0.9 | 10.3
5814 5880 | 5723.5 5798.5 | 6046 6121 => 1.0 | 10.9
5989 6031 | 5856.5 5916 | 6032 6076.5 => -0.6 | 10.7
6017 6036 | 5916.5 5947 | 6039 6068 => 0.2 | 10.9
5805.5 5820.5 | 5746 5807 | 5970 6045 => -0.4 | 10.8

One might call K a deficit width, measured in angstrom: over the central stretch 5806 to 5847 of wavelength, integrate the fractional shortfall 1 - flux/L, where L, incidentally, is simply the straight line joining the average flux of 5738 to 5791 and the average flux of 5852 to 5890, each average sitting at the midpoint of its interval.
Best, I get -2.1 angstrom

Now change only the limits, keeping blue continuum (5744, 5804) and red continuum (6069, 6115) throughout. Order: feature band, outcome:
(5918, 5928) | 0.04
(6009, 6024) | 0.45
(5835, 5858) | 0.15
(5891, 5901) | 2.34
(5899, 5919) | 1.27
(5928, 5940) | 0.18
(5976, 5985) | 0.32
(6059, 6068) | 0.04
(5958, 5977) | -0.15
